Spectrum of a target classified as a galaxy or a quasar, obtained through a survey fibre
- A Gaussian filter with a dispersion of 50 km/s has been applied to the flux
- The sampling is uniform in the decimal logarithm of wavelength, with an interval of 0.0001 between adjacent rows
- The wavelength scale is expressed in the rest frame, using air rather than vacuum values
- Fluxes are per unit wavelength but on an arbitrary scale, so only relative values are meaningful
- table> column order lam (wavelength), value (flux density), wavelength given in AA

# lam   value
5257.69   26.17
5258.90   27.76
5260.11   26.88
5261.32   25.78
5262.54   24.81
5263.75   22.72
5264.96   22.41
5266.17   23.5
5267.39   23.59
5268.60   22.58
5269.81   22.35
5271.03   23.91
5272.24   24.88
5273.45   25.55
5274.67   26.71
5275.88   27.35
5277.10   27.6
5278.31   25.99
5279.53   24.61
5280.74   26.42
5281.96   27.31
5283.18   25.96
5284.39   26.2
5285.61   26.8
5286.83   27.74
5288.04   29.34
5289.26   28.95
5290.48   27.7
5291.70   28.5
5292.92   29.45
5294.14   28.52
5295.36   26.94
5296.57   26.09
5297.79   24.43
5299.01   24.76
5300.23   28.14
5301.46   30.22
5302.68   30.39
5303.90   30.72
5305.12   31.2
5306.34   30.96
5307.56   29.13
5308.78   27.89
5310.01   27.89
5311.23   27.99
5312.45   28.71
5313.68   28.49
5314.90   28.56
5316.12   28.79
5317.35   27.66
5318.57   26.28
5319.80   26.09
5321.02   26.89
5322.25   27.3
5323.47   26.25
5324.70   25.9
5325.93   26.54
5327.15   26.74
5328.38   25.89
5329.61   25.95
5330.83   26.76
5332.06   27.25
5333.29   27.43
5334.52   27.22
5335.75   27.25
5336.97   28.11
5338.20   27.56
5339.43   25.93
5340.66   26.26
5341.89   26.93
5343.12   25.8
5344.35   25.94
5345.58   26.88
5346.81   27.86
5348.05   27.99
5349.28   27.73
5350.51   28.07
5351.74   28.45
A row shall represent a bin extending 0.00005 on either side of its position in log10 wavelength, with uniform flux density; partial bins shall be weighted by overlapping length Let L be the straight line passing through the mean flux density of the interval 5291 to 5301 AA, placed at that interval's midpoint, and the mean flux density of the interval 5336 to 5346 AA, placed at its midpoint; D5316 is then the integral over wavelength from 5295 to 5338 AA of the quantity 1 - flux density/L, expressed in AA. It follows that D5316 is -1.1 AA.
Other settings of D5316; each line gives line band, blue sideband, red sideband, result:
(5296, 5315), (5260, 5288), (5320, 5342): -1.70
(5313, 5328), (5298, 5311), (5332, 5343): 0.49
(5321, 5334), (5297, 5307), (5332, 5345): 0.39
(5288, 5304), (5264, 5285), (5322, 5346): -1.48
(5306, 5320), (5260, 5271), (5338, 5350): -1.42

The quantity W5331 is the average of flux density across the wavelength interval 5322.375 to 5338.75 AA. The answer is 26.9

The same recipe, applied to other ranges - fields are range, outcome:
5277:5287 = 26.4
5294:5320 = 28.2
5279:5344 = 27.5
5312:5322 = 27.6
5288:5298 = 27.8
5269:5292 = 26.5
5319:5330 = 26.4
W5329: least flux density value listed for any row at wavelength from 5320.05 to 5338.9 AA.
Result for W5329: 25.89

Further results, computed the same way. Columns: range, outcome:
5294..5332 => 24.43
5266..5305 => 22.35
